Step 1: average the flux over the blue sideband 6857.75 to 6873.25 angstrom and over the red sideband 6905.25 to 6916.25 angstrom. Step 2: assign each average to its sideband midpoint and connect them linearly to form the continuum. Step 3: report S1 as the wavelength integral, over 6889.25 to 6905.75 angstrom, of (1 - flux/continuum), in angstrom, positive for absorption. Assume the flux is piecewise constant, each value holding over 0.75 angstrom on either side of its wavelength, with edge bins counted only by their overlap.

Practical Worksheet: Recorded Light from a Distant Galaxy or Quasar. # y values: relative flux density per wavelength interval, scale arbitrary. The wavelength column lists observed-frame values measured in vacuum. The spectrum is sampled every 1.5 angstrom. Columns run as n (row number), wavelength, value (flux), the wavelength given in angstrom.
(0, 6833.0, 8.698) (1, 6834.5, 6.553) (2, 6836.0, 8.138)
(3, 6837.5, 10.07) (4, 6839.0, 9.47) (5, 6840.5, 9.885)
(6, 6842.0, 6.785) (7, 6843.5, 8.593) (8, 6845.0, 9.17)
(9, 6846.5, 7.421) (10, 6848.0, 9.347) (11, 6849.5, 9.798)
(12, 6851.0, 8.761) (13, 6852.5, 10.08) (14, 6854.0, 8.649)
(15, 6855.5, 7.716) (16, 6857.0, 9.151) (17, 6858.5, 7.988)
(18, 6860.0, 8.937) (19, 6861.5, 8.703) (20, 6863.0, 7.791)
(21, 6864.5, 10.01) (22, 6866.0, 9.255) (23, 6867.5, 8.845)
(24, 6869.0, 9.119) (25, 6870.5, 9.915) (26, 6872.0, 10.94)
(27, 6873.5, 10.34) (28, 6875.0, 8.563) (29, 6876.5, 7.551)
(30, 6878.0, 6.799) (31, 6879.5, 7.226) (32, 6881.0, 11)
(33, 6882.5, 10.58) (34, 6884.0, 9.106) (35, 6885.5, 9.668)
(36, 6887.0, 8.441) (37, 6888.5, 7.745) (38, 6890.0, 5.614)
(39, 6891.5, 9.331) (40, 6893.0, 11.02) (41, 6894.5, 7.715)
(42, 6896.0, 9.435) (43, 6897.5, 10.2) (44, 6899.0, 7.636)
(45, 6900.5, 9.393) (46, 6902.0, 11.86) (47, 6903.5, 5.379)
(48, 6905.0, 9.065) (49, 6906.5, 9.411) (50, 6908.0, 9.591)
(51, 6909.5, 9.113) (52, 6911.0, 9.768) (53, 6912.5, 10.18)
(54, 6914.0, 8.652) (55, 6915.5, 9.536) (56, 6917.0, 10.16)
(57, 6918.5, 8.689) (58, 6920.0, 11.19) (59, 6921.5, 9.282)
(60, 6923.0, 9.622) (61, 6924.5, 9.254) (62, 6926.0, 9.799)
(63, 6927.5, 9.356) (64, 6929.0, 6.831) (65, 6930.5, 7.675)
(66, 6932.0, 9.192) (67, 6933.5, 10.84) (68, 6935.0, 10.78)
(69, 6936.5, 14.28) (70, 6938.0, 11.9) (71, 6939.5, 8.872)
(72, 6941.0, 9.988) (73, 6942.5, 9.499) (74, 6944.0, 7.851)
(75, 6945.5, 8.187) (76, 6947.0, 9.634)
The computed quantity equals 1.0 angstrom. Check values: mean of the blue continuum 9.19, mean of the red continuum 9.45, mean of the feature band 8.79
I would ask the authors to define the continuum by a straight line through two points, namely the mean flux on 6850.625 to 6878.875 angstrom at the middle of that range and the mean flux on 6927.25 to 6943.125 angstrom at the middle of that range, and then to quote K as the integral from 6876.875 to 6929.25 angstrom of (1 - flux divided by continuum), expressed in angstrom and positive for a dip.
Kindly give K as 2.1 angstrom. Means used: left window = 8.9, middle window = 9.09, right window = 9.95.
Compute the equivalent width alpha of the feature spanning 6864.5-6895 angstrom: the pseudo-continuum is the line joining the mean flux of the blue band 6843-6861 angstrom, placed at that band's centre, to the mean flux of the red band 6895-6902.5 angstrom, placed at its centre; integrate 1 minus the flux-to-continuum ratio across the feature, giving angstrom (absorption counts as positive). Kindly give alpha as 0.9 angstrom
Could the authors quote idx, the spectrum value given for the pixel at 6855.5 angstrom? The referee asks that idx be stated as 7.716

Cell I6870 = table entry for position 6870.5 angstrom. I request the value 9.915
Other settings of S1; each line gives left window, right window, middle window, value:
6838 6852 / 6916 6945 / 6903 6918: 0.6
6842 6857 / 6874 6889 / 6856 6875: -1.0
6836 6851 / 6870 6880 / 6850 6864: 0.2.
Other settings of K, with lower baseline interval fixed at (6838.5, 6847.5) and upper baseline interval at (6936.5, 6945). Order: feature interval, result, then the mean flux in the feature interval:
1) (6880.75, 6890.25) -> 0.24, 8.94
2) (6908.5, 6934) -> 0.92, 9.35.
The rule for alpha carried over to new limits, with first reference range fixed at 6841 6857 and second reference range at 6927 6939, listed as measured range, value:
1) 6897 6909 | 0.68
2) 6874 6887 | 0.55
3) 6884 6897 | 0.97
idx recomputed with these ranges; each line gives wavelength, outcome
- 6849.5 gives 9.798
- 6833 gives 8.698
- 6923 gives 9.622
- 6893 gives 11.02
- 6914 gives 8.652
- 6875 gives 8.563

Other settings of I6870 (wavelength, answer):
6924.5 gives 9.254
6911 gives 9.768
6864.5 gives 10.01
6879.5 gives 7.226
